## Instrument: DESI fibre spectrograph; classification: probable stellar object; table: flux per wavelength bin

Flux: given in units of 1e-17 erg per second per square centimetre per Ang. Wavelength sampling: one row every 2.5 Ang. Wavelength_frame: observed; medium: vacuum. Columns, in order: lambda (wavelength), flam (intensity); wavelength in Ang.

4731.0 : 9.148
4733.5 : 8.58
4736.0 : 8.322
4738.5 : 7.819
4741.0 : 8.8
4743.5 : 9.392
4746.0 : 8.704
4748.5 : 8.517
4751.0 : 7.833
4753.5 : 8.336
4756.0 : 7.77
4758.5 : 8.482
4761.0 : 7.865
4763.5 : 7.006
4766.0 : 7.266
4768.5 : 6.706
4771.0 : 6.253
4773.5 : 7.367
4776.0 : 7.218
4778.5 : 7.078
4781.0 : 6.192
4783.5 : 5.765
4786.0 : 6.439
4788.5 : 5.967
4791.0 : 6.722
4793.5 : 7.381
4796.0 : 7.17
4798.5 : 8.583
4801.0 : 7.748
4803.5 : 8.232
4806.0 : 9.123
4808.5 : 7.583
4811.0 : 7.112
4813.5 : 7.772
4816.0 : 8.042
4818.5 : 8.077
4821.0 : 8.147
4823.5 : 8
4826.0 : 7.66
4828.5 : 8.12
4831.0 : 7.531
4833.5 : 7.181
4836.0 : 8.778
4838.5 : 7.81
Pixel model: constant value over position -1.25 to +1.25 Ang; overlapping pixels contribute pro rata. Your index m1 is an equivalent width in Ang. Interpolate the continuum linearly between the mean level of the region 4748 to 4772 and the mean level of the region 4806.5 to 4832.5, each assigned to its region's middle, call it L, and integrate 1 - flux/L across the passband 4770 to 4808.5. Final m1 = 2.7 Ang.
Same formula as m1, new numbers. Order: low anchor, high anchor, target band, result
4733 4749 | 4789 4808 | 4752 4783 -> 3.6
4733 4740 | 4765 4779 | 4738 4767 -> -1.9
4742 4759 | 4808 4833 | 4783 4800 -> 2.4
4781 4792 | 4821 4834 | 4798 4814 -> -2.5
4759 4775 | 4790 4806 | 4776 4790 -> 2.0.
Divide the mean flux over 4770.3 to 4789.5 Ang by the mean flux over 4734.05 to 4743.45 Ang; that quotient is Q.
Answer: 0.77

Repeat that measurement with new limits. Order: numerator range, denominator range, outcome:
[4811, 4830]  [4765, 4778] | 1.14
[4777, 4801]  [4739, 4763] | 0.82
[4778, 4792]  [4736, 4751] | 0.74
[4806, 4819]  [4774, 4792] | 1.20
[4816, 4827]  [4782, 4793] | 1.27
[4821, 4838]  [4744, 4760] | 0.95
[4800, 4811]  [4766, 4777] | 1.16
